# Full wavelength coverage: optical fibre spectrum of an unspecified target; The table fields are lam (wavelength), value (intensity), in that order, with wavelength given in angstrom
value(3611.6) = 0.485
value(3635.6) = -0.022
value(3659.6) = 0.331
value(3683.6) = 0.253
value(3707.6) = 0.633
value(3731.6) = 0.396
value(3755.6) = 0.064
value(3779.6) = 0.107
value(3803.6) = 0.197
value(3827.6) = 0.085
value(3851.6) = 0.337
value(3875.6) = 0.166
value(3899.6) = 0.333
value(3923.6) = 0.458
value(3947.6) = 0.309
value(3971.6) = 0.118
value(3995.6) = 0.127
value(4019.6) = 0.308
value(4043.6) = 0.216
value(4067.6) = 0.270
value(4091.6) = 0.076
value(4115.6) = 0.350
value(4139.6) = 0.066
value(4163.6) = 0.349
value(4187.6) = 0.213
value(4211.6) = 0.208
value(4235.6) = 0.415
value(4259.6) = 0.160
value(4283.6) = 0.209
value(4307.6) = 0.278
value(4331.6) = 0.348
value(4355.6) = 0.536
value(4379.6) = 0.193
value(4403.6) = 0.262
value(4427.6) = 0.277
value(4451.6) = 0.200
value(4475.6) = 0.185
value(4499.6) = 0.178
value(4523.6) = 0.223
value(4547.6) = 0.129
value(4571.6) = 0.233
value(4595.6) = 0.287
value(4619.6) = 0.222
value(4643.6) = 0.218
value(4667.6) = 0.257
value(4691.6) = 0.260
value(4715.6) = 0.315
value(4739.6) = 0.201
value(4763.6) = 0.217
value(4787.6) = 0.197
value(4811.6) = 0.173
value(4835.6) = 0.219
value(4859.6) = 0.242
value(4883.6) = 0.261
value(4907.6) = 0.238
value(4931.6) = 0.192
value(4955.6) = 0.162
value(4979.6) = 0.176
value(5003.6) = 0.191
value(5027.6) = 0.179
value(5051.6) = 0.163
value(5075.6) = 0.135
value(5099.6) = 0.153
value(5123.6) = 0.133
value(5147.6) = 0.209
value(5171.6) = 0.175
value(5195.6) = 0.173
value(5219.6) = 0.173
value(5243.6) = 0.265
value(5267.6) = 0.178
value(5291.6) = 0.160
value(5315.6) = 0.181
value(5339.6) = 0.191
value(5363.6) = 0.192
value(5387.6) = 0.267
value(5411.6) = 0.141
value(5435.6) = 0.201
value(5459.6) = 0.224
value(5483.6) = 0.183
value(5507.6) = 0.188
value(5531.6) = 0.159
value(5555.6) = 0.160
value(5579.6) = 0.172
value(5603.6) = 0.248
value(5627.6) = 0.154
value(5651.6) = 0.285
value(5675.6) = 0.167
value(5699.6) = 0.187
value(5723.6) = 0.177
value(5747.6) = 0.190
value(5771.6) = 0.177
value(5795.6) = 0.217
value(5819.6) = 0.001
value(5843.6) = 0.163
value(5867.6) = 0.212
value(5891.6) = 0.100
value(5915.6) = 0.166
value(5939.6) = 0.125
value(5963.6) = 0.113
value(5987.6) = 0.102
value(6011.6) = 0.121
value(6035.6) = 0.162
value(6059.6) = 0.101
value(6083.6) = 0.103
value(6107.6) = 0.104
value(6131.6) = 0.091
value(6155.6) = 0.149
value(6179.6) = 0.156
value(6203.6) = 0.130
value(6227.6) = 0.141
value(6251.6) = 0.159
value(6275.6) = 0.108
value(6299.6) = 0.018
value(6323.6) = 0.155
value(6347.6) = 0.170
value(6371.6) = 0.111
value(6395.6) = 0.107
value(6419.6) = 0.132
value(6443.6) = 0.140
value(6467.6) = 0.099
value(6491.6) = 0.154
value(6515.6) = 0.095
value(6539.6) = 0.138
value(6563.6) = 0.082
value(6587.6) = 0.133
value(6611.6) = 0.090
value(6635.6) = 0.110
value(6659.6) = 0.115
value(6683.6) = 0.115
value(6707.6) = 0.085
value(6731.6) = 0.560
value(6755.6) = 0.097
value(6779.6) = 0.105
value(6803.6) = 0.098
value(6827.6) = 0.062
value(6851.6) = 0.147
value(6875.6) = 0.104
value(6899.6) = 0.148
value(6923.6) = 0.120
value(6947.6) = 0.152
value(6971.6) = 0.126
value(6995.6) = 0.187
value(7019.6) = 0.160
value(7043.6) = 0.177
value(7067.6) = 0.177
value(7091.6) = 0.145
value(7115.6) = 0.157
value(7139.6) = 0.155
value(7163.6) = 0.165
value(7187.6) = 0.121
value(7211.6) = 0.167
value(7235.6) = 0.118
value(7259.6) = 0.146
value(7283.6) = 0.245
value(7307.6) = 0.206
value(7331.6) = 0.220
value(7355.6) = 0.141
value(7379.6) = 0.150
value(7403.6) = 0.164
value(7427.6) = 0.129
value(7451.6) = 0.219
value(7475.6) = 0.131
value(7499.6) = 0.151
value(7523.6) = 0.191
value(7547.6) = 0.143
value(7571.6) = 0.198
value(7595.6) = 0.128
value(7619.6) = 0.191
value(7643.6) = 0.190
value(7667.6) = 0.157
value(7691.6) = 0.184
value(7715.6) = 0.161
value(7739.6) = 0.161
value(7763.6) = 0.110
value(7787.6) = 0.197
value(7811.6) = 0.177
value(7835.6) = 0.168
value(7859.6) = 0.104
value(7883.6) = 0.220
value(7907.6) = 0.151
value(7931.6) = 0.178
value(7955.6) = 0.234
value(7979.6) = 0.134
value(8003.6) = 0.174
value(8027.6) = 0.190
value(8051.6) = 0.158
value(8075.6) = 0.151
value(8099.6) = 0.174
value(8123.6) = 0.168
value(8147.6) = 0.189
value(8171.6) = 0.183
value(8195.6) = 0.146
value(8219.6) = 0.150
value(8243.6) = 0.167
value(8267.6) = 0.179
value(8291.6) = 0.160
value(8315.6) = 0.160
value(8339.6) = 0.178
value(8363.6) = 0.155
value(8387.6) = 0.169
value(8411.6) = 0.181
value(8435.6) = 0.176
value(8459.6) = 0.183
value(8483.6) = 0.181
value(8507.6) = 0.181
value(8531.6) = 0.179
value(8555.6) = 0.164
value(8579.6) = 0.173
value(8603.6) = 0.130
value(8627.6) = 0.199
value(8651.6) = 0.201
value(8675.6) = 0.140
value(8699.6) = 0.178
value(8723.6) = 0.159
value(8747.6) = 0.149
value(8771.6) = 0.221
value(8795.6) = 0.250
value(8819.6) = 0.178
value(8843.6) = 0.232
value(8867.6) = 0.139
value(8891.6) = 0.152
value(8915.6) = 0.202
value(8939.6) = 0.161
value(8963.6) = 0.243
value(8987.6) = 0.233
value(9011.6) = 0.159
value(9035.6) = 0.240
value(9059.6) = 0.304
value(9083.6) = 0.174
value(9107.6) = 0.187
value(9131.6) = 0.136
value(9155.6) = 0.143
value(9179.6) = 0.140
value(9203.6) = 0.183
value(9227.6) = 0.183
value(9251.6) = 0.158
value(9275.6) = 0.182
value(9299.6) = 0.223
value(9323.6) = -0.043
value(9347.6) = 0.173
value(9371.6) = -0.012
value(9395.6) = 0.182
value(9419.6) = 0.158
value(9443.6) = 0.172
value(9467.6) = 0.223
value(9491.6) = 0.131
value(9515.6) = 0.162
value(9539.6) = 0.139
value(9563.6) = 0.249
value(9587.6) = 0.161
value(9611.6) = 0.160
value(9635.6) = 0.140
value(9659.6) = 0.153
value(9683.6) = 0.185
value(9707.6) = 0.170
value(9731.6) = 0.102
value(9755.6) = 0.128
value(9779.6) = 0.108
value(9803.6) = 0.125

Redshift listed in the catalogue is 0.807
